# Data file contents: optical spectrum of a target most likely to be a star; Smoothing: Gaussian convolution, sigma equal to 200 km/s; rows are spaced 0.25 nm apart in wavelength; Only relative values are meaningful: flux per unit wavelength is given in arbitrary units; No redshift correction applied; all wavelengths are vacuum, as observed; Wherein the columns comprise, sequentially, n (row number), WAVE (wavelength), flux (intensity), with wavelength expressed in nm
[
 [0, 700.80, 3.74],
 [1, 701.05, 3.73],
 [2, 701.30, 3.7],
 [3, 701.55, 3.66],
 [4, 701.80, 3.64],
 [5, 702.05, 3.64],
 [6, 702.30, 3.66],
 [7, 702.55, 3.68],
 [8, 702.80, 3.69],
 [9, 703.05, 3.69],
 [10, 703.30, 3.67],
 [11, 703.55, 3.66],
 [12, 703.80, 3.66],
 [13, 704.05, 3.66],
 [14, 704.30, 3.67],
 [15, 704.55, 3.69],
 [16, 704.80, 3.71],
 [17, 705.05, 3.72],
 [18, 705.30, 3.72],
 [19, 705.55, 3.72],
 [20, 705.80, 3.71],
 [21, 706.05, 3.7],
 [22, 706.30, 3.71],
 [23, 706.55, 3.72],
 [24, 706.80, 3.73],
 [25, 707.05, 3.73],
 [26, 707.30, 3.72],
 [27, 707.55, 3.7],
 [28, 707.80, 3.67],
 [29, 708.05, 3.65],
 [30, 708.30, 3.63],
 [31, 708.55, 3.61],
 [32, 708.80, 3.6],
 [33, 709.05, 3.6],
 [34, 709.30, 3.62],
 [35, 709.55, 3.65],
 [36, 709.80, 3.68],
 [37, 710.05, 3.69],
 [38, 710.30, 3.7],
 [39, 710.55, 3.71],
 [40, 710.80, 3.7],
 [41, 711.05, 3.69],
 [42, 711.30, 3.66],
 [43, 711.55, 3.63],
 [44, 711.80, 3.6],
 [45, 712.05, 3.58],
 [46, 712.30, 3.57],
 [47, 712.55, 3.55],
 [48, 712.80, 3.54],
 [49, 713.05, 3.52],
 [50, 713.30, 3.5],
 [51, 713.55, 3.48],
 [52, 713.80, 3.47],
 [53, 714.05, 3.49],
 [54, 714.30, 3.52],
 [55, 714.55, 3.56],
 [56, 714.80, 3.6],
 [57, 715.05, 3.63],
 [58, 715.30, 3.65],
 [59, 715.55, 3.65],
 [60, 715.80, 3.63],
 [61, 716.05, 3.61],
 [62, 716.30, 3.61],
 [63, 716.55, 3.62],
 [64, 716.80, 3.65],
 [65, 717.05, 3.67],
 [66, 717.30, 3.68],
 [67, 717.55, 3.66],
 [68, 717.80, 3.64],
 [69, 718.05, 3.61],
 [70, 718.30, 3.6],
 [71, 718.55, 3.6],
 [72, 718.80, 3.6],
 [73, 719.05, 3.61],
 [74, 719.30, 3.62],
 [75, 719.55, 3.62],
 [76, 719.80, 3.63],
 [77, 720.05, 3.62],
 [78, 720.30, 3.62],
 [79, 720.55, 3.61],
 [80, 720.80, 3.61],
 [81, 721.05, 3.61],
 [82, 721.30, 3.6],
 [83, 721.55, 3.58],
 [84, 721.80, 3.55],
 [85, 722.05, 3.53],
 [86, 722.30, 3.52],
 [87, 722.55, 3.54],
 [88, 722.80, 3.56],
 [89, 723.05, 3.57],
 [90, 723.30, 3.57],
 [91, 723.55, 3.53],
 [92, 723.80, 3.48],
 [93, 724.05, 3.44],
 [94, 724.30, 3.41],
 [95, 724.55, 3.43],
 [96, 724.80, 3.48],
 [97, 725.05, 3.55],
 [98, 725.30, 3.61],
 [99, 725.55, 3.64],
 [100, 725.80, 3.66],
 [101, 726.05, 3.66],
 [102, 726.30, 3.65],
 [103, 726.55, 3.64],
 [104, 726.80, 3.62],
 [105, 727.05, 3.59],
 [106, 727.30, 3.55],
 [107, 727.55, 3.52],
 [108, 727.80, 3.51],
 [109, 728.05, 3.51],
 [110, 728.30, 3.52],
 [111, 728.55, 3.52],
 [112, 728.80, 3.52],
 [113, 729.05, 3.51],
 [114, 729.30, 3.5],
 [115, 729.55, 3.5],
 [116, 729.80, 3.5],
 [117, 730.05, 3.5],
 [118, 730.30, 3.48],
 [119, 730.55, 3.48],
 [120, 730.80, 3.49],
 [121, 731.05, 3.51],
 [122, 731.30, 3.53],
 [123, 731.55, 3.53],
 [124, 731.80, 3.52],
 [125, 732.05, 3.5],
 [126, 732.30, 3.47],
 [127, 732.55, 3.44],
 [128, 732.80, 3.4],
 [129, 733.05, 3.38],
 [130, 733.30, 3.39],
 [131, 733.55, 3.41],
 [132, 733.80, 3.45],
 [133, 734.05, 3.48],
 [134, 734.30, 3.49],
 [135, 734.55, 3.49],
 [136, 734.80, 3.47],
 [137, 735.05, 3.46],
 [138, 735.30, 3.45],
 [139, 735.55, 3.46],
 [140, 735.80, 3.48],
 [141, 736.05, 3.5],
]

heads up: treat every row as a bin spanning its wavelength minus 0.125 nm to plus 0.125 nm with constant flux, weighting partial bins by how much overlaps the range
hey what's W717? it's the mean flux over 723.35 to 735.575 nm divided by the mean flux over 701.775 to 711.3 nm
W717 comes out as 0.95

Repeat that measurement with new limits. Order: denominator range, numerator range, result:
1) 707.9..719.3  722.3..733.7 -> 0.97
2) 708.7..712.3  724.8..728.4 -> 0.98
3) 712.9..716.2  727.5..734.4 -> 0.98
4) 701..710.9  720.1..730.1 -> 0.97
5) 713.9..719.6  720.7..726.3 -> 0.98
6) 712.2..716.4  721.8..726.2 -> 0.99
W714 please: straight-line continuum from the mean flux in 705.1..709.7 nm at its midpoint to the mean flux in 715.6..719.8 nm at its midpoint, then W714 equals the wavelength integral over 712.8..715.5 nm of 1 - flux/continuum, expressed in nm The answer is 0.074 nm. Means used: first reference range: 3.68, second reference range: 3.63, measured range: 3.54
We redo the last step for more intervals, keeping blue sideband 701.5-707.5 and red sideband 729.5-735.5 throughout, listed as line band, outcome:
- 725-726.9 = -0.06 nm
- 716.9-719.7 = -0.04 nm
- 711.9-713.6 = 0.04 nm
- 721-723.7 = -0.01 nm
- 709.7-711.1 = -0.02 nm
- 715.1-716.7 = -0.01 nm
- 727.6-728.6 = 0.00 nm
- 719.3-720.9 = -0.02 nm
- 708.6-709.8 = 0.01 nm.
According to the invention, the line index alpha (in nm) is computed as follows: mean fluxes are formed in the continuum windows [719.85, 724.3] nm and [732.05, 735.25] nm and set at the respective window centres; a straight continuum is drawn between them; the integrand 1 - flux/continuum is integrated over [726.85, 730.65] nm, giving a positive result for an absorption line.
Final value -0.025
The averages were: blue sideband 3.56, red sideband 3.45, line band 3.52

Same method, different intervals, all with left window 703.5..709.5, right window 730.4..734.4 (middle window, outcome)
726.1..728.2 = -0.04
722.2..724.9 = 0.03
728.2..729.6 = -0.01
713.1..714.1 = 0.04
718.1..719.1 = -0.01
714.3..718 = -0.03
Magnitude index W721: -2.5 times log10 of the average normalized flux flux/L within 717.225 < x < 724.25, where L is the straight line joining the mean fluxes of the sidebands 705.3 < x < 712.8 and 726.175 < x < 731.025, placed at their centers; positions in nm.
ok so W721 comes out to 0.000 mag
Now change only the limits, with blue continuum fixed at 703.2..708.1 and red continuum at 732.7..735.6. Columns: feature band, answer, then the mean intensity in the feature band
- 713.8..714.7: 0.03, 3.52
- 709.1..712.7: 0.00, 3.64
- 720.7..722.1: -0.01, 3.58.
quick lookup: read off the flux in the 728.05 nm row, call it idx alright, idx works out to 3.51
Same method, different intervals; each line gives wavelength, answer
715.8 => 3.63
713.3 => 3.5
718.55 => 3.6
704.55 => 3.69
